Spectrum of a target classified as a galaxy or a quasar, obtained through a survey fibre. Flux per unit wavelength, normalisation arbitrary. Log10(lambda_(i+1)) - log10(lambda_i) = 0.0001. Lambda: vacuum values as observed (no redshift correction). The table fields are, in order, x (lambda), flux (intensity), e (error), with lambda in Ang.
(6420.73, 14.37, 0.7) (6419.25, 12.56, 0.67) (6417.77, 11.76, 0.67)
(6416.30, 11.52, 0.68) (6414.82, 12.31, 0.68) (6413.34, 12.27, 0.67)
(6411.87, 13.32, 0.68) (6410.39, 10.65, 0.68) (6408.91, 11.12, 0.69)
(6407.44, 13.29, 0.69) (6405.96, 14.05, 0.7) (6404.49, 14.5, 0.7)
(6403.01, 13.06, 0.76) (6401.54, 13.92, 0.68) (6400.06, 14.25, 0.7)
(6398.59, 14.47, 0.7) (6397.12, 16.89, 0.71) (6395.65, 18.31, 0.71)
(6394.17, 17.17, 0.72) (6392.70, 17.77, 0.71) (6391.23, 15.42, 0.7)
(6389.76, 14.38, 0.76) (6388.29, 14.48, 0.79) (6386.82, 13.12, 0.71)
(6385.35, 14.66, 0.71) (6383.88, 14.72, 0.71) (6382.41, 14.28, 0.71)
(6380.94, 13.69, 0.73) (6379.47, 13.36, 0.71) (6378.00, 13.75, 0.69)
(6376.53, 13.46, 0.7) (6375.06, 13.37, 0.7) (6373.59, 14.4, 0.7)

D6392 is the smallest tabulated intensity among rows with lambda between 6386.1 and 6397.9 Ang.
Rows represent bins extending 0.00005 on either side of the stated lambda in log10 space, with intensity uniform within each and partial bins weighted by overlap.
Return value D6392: 13.12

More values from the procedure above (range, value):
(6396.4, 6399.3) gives 14.47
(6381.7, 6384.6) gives 14.28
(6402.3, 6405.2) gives 13.06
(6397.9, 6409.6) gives 11.12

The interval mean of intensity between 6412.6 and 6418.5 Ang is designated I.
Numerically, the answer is 12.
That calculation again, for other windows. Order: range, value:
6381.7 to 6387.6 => 14.2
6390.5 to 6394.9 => 16.8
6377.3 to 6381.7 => 13.6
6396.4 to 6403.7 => 14.5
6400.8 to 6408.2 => 13.8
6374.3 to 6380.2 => 13.5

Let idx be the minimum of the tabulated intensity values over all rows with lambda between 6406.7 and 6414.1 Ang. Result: 10.65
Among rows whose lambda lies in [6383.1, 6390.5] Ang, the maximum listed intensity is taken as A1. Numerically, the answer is 14.72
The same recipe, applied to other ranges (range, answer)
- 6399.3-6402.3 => 14.25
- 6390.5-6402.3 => 18.31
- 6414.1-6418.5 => 12.31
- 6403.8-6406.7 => 14.5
